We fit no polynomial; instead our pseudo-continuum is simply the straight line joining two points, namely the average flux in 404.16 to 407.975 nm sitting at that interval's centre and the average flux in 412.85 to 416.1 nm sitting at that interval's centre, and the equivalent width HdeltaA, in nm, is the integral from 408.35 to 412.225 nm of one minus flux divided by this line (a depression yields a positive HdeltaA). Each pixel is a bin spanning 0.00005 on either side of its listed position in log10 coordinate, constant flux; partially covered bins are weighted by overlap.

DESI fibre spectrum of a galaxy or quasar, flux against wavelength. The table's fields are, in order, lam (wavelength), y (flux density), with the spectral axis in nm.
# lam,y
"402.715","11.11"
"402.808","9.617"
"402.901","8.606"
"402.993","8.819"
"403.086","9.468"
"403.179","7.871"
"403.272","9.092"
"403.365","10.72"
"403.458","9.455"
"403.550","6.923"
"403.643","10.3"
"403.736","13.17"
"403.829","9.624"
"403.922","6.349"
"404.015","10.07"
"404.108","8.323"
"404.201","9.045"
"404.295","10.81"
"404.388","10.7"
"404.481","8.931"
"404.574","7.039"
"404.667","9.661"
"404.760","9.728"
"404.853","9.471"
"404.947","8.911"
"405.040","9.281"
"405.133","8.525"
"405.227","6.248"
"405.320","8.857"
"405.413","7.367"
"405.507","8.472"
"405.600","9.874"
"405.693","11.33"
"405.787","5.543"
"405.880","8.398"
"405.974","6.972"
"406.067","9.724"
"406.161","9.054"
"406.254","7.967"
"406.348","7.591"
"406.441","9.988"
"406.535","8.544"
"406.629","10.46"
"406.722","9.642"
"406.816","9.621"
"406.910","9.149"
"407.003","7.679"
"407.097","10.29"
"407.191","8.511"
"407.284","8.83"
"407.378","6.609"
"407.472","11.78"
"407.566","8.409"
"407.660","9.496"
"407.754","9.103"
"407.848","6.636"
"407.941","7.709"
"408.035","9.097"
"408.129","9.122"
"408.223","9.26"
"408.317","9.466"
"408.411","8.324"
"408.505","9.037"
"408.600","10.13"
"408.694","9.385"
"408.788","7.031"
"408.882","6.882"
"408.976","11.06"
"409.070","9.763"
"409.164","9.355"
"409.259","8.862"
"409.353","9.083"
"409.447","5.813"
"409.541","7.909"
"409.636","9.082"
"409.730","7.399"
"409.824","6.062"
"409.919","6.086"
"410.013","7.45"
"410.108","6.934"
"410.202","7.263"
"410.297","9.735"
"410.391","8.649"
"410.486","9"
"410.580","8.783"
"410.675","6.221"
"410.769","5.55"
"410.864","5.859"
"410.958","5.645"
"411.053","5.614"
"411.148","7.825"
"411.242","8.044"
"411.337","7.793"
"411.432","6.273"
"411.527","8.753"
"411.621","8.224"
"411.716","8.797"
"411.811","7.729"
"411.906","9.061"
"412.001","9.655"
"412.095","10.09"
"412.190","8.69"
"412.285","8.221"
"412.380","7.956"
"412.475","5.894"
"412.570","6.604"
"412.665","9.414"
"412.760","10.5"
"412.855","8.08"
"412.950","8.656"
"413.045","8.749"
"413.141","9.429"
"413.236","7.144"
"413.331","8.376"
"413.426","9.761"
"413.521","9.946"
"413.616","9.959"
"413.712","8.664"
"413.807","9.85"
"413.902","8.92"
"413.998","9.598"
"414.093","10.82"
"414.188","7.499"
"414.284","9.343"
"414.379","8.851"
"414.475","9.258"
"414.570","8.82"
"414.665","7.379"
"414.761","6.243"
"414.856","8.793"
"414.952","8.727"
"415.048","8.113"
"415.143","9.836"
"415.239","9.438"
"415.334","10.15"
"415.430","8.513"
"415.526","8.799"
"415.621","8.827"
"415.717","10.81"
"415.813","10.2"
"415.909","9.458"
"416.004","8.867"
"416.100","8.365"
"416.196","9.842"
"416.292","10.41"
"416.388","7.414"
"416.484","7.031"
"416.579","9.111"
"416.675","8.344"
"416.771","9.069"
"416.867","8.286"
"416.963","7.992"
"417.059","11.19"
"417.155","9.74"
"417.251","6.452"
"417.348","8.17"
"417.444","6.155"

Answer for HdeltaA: 0.39 nm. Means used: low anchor 8.83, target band 8.02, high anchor 9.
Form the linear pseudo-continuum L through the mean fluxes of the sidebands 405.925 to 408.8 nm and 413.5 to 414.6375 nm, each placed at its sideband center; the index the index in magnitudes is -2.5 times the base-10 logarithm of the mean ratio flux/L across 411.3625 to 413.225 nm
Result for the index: 0.089 mag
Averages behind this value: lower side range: 8.88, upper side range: 9.25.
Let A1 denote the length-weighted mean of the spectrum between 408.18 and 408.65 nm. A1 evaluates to 9.23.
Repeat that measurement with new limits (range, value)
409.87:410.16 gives 6.82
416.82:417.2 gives 9.3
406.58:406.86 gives 9.9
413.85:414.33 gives 9.24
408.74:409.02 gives 8.31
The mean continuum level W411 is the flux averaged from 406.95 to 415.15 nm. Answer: 8.39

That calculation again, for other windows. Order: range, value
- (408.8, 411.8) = 7.73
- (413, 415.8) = 9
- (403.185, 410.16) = 8.76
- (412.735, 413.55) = 8.9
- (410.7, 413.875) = 8.2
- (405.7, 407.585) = 8.8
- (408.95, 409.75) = 8.69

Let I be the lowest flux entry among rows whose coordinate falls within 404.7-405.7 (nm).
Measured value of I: 6.248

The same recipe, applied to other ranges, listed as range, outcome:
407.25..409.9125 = 5.813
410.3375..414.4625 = 5.55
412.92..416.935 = 6.243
